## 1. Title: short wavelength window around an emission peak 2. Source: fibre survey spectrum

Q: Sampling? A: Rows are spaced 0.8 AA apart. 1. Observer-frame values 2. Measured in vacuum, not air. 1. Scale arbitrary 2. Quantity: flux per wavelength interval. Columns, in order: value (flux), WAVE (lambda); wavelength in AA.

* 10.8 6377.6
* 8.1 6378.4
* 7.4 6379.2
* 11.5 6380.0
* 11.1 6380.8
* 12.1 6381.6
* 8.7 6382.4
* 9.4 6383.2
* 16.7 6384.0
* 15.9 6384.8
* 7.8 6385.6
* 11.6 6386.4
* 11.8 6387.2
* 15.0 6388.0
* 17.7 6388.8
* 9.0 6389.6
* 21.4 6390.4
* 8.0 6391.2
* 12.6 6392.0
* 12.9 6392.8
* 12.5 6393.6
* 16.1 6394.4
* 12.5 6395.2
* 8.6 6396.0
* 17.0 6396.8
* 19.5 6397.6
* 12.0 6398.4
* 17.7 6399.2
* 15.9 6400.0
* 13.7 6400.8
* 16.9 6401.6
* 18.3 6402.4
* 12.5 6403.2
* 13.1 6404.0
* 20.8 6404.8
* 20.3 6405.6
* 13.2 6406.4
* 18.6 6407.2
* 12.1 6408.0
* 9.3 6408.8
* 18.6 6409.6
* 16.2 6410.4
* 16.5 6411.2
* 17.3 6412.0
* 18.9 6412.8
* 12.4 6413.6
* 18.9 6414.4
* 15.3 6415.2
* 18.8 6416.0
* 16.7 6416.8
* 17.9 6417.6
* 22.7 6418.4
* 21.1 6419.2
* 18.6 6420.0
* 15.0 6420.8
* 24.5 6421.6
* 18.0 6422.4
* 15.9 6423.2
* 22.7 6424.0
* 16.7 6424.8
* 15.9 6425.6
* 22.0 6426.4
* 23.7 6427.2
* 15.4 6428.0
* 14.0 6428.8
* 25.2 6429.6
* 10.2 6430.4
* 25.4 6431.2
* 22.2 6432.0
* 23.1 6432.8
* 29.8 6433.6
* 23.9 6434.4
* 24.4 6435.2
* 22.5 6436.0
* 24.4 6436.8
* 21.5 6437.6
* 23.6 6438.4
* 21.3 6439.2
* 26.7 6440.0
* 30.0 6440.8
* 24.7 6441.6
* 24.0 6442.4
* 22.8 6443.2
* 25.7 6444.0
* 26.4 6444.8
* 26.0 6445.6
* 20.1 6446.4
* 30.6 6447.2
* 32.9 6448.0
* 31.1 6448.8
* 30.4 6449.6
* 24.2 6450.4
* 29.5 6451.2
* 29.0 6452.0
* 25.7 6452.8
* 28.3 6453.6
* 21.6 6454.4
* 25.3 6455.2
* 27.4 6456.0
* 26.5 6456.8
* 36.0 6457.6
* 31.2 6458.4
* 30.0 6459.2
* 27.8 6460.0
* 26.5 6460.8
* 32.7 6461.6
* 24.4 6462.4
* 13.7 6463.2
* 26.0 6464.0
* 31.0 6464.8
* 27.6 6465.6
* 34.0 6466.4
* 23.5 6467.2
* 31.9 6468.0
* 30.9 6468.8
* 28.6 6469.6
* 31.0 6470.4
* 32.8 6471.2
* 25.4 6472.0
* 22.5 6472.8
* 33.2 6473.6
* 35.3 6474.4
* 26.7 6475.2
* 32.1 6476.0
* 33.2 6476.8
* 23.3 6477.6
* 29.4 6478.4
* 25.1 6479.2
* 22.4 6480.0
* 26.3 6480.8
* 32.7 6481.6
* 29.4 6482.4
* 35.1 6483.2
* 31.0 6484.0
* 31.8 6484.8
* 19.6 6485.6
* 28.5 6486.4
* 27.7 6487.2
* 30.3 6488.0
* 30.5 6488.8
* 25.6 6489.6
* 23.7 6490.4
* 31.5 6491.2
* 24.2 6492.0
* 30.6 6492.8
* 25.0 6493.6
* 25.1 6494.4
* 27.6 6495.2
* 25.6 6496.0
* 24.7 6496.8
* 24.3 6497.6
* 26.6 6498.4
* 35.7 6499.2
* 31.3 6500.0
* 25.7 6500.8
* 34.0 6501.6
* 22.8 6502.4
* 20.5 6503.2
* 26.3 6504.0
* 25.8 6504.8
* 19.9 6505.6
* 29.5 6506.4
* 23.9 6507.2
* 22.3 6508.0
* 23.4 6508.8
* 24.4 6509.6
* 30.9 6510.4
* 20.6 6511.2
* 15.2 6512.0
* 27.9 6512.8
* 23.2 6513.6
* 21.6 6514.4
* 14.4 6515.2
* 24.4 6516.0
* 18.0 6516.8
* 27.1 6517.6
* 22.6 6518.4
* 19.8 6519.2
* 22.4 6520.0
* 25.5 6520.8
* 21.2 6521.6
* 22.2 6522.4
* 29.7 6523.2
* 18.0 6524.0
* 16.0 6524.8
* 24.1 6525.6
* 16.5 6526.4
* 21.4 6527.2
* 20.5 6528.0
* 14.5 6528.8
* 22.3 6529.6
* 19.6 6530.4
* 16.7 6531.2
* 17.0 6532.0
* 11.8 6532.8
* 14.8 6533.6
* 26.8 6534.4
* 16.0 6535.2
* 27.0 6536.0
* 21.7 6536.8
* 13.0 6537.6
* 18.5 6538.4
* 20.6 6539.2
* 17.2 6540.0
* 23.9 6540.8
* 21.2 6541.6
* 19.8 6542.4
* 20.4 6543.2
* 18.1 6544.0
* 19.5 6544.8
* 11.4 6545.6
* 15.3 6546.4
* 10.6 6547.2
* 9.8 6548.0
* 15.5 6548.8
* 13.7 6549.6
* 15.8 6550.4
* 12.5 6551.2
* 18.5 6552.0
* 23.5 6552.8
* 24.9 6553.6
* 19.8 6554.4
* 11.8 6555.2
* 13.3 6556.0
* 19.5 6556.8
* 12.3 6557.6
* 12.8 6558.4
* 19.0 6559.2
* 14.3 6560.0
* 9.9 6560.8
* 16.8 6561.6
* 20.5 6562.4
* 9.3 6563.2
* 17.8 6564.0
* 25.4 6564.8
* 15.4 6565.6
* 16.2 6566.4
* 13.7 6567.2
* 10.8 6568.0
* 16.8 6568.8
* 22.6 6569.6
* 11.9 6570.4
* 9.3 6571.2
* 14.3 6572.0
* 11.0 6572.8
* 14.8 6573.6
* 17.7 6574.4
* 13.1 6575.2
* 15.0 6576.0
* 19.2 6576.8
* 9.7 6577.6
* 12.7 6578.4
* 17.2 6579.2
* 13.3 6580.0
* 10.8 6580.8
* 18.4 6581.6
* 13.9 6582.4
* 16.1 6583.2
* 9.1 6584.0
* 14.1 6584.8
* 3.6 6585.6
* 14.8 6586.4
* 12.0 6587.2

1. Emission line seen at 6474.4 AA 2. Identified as Mg II 2798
